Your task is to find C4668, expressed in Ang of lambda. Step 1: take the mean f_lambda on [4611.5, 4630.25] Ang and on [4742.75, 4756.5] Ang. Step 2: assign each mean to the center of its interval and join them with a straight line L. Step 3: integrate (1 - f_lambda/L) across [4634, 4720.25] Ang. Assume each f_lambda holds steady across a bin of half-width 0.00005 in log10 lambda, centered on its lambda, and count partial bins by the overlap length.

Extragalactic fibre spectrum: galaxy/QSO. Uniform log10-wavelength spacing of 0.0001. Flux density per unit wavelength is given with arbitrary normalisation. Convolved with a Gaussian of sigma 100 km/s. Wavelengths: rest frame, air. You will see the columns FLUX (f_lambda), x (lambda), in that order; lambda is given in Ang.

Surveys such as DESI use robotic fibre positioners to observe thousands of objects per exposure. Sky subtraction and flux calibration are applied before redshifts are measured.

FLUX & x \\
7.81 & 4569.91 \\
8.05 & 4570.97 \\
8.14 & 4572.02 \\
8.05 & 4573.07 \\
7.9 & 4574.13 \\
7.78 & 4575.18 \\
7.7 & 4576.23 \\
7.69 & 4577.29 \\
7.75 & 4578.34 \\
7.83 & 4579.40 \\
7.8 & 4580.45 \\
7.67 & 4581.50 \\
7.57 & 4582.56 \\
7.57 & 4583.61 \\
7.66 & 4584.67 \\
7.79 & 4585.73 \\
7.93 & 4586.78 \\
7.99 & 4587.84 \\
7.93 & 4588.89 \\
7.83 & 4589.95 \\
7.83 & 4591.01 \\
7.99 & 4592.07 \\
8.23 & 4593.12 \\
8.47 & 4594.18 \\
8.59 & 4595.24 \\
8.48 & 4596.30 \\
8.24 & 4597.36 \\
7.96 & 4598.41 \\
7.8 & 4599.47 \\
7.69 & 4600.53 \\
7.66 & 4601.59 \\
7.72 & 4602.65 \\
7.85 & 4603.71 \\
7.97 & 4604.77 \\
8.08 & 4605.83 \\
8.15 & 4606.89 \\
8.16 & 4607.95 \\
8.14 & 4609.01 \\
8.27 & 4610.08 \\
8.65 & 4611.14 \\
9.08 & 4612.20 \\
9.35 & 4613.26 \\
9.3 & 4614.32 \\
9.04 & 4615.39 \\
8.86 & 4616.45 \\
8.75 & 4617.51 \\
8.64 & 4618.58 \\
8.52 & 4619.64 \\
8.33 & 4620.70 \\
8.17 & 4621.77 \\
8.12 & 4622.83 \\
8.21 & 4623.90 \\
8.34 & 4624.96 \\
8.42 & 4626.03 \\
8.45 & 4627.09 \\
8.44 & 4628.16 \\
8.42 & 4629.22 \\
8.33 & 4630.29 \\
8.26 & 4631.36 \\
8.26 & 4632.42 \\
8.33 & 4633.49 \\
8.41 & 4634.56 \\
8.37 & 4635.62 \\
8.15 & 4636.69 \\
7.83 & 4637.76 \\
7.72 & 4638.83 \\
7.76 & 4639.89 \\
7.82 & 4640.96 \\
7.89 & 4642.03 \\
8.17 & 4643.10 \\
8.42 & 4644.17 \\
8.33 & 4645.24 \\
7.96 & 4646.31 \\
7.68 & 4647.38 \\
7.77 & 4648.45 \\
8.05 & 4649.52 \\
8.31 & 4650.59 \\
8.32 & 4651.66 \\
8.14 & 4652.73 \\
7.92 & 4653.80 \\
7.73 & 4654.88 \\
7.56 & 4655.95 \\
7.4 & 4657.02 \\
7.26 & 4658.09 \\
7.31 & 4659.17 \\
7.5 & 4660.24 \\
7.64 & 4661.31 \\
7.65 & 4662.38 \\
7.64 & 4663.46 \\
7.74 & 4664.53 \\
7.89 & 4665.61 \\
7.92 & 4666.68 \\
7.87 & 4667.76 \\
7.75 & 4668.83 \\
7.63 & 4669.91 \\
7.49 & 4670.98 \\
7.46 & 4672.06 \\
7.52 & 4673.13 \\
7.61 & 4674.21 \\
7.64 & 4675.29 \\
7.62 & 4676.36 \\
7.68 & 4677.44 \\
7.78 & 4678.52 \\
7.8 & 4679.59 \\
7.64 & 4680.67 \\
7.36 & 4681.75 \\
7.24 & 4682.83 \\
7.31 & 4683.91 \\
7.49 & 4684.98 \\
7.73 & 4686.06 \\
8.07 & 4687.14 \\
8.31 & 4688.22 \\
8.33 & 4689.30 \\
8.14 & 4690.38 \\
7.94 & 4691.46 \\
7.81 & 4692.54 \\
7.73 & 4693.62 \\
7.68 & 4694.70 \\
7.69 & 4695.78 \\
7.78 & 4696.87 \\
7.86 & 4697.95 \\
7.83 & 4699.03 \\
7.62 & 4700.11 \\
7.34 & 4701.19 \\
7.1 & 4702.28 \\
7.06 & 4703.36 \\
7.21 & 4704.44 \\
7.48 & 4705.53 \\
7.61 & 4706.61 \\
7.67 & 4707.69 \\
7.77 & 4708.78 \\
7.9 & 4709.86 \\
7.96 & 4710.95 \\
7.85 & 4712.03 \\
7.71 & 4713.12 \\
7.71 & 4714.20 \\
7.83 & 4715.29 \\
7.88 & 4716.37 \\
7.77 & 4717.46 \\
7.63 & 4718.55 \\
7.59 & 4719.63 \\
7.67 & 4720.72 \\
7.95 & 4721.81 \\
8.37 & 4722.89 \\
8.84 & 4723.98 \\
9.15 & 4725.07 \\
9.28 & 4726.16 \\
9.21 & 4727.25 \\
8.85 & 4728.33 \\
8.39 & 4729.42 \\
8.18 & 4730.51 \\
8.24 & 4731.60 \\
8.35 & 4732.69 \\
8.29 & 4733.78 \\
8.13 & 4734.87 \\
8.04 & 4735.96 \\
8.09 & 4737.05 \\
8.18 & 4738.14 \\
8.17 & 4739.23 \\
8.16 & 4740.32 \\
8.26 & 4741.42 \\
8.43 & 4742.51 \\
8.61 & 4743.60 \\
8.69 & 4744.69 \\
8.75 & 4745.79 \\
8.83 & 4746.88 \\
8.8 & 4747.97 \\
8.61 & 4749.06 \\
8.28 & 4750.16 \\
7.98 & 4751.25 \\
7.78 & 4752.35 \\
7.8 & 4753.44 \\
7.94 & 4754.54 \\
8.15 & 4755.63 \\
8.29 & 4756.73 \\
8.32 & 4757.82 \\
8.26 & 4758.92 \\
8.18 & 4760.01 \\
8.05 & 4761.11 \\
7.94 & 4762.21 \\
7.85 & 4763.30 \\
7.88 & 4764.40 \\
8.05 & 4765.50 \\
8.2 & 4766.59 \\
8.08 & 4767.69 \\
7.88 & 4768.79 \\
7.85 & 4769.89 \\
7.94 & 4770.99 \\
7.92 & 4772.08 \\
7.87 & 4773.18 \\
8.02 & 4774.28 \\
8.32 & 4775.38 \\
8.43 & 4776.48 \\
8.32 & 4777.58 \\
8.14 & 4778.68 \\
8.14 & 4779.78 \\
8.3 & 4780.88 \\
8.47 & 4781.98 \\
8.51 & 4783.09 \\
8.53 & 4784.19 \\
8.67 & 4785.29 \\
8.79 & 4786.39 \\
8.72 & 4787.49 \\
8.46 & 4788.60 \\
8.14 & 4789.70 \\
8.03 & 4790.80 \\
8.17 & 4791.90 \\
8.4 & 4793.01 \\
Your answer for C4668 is 7.5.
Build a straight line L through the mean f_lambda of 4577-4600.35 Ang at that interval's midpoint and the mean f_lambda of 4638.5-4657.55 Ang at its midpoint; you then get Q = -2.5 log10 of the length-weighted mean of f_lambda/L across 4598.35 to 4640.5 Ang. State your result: -0.05 mag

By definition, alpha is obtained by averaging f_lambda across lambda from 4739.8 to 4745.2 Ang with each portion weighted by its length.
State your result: 8.43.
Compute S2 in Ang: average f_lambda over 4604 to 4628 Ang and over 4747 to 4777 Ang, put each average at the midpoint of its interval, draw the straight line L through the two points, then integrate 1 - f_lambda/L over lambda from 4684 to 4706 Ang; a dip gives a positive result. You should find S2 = 1.5 Ang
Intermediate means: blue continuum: 8.49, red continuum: 8.11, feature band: 7.7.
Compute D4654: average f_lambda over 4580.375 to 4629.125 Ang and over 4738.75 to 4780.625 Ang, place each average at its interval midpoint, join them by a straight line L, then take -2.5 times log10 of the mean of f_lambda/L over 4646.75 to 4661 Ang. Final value 0.060 mag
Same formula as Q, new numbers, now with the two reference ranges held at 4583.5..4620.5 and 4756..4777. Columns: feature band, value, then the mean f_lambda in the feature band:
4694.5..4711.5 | 0.07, 7.6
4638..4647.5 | 0.03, 7.98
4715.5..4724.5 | 0.02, 7.96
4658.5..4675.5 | 0.07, 7.64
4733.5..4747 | -0.03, 8.34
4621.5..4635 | -0.01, 8.32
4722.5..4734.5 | -0.07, 8.64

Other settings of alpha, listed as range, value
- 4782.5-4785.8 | 8.55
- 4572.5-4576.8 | 7.85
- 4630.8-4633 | 8.26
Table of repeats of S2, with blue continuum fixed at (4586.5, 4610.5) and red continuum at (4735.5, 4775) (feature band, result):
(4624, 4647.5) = -0.3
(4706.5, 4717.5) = 0.5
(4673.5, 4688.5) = 0.8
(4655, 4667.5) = 0.8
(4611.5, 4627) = -1.1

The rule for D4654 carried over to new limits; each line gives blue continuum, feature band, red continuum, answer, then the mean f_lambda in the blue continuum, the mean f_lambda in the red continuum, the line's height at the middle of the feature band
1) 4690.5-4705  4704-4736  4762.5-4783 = -0.05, 7.6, 8.1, 7.75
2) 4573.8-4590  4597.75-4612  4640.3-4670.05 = -0.03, 7.77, 7.83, 7.79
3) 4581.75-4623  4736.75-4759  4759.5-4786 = -0.02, 8.21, 8.15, 8.16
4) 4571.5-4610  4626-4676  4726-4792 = 0.02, 7.94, 8.28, 8.06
